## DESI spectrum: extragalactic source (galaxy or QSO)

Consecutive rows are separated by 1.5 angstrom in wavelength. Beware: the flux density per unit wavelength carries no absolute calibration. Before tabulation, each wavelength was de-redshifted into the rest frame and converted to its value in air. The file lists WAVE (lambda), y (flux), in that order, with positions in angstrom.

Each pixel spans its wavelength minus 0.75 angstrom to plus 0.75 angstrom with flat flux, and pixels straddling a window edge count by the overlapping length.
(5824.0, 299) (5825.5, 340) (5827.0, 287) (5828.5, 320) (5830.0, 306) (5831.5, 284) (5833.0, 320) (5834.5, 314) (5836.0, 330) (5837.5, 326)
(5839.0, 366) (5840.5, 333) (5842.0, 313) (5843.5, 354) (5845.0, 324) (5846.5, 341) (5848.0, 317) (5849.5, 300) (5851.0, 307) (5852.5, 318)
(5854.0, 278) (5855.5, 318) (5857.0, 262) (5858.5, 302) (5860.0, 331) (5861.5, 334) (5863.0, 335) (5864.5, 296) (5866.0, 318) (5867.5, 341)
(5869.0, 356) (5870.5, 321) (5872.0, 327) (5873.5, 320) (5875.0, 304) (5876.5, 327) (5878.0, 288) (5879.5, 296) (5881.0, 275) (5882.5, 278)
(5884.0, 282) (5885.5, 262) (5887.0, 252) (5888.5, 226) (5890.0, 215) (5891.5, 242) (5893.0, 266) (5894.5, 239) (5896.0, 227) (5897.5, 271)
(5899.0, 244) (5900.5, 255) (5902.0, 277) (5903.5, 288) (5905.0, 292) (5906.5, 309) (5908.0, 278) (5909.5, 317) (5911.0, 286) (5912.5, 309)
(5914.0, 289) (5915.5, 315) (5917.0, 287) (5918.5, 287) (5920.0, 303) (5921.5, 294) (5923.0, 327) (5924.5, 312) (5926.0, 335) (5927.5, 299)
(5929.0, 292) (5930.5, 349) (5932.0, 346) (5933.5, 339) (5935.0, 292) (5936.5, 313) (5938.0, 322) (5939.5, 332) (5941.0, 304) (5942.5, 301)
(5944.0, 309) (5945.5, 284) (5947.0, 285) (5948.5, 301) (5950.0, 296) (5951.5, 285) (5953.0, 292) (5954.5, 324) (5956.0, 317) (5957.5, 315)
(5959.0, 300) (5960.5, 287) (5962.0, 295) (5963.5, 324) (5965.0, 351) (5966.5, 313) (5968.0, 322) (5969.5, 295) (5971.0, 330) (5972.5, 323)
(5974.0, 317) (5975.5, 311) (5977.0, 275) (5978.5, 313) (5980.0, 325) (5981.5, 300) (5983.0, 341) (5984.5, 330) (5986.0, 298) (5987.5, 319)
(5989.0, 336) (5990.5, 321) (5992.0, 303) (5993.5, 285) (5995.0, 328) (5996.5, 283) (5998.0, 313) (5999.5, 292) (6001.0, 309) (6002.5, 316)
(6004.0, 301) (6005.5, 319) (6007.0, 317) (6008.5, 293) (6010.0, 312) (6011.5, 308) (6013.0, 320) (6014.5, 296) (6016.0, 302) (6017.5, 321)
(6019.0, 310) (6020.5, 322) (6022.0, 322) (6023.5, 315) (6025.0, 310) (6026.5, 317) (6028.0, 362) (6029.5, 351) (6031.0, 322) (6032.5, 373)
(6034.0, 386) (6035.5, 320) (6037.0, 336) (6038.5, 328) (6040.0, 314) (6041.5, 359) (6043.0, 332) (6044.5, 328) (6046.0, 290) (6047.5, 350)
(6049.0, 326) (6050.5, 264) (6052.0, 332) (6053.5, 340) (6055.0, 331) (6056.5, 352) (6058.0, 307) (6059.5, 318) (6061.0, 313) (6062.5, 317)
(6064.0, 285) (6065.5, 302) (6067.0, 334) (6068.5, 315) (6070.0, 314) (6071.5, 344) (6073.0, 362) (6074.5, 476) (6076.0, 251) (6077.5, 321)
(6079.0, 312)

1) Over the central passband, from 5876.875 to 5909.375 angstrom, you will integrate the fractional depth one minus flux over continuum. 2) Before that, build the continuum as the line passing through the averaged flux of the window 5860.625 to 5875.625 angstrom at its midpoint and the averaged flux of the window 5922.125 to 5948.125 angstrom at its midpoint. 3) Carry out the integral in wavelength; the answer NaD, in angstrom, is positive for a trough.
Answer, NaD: 5.5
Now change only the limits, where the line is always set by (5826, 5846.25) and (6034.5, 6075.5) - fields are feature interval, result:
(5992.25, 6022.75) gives 1.79 angstrom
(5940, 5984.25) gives 2.39 angstrom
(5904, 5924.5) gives 1.56 angstrom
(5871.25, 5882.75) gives 0.73 angstrom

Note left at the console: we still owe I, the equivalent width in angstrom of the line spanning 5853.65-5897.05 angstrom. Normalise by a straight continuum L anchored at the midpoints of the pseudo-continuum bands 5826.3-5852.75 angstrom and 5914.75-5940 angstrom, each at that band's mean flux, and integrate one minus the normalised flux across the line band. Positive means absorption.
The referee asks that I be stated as 3.8 angstrom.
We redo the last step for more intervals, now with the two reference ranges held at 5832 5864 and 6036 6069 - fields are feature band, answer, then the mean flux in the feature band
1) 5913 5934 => 0.54 angstrom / 312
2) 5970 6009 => 1.15 angstrom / 311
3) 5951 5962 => 0.62 angstrom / 303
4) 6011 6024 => 0.33 angstrom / 313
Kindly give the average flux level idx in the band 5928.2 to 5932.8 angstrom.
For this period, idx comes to 329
